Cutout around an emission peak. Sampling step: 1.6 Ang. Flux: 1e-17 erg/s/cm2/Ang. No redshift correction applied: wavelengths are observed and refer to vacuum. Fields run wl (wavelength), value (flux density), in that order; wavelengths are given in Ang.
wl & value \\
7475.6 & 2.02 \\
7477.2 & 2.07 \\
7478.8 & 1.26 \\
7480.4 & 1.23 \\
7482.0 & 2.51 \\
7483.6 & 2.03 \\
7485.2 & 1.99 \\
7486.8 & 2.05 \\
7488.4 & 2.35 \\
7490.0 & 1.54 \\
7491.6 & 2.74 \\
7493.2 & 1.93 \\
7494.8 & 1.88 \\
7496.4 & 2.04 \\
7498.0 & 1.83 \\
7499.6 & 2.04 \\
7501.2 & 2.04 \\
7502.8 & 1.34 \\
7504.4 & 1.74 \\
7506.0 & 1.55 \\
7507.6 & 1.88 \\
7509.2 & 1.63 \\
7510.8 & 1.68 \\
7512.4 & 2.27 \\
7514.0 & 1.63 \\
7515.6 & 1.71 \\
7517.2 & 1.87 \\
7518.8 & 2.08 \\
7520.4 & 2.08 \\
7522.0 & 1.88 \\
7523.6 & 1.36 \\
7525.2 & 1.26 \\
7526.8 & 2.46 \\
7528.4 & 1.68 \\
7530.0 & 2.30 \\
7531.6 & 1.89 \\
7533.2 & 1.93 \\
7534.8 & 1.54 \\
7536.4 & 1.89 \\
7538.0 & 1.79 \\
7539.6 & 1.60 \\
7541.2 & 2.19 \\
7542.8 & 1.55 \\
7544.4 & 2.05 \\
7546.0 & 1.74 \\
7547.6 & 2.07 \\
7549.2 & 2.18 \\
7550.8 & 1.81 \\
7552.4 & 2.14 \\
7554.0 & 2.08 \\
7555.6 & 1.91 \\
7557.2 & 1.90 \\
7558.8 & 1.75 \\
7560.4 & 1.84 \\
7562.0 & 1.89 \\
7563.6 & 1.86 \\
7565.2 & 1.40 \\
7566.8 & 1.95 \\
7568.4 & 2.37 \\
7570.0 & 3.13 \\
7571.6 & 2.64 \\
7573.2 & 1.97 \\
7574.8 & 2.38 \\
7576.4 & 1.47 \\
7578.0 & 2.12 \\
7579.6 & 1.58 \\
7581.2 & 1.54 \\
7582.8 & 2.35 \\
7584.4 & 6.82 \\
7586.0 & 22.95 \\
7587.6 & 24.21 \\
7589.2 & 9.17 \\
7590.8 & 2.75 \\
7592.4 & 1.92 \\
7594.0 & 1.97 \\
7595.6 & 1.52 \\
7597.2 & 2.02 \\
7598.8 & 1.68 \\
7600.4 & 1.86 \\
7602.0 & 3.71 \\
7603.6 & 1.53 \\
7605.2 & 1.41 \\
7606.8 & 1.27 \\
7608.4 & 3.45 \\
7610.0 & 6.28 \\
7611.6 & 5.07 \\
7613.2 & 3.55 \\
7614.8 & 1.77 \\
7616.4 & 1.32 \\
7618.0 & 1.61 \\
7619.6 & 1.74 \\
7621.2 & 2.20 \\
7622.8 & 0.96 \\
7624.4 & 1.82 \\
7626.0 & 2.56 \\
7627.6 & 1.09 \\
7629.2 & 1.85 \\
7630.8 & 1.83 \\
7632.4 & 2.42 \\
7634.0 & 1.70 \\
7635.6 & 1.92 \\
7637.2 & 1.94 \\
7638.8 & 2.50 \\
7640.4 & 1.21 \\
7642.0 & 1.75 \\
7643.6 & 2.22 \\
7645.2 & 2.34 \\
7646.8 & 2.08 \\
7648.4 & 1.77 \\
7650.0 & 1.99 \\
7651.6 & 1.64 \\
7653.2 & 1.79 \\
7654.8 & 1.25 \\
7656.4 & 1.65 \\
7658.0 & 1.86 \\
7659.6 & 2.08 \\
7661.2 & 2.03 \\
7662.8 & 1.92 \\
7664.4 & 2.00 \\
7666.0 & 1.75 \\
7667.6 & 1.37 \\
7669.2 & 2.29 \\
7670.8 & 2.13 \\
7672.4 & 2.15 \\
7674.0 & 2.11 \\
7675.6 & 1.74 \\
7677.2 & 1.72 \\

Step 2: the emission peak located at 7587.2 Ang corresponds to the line H-alpha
